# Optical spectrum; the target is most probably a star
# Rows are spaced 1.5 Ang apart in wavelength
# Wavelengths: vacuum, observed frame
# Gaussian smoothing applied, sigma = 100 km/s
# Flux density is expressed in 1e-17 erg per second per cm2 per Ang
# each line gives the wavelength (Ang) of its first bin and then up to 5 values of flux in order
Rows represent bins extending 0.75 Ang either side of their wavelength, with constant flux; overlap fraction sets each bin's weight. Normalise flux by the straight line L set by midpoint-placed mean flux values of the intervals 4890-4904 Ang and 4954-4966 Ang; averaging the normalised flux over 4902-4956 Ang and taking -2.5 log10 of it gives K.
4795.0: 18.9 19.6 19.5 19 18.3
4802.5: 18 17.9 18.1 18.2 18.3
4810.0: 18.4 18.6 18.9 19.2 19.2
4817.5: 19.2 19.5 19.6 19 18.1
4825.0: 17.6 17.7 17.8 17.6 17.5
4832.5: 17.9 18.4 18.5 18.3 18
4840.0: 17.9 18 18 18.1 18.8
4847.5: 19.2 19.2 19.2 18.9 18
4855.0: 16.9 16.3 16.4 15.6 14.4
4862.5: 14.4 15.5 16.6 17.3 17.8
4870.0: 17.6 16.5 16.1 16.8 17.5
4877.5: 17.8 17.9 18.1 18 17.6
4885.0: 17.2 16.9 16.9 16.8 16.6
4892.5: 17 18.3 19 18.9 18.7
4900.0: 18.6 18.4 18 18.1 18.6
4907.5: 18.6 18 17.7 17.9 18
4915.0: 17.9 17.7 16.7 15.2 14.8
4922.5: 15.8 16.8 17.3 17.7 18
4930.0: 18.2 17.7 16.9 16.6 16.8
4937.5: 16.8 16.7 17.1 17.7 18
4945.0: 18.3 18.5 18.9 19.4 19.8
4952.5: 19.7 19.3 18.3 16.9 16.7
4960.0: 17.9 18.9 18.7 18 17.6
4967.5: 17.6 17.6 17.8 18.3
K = 0.02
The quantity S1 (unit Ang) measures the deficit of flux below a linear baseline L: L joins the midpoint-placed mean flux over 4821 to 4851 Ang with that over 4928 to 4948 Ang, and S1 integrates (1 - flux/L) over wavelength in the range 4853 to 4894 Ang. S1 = 2.6 Ang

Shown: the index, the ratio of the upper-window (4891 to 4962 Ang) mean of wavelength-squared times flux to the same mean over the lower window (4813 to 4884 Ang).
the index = 1.0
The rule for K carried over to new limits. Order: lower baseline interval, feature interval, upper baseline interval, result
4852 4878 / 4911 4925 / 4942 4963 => 0.06 mag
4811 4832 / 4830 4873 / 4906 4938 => 0.04 mag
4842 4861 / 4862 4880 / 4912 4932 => 0.04 mag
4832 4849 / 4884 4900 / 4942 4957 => 0.05 mag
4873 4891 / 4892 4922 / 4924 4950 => -0.02 mag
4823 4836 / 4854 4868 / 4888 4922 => 0.12 mag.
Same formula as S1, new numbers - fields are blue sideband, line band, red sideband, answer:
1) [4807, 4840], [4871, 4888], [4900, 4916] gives 0.9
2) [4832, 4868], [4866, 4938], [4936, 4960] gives 1.4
